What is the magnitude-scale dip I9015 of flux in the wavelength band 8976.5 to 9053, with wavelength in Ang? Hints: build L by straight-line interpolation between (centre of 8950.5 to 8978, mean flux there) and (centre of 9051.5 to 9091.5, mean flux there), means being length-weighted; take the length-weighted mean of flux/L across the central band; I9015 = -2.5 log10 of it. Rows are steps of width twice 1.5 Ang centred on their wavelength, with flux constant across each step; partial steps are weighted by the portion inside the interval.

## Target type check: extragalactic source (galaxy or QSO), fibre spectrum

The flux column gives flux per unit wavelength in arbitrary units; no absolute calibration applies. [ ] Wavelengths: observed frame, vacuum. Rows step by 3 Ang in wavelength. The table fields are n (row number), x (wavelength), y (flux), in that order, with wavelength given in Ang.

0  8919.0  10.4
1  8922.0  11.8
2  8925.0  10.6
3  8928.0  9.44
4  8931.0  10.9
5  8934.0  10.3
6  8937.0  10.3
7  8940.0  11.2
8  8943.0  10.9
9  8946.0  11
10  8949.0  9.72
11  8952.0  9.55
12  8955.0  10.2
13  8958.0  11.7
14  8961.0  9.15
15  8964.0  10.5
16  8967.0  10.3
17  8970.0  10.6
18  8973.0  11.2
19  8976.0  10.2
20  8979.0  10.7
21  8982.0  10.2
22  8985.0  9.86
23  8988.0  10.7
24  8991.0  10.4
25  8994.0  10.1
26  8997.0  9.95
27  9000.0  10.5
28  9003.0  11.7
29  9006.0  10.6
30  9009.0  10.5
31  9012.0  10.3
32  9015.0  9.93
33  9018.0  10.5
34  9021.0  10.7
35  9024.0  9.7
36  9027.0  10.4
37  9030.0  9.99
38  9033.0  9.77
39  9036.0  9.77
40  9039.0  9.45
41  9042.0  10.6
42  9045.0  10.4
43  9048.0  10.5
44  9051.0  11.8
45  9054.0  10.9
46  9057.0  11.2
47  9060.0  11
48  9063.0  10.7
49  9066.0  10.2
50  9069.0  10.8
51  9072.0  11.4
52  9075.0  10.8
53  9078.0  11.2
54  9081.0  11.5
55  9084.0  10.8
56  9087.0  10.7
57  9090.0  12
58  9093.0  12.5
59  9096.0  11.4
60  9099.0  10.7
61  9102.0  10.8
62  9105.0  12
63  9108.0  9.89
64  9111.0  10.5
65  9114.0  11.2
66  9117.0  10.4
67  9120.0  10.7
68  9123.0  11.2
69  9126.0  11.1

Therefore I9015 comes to 0.03 mag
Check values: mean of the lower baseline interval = 10.4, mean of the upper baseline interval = 11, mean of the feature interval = 10.4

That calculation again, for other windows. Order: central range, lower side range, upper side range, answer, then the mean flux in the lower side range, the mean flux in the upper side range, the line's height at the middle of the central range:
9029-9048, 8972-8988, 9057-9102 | 0.08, 10.4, 11.1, 10.8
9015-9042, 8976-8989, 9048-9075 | 0.07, 10.3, 11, 10.7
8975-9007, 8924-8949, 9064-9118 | 0.03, 10.5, 11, 10.7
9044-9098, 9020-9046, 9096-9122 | -0.07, 10.1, 10.8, 10.4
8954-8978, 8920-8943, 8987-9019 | 0.01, 10.7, 10.5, 10.6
